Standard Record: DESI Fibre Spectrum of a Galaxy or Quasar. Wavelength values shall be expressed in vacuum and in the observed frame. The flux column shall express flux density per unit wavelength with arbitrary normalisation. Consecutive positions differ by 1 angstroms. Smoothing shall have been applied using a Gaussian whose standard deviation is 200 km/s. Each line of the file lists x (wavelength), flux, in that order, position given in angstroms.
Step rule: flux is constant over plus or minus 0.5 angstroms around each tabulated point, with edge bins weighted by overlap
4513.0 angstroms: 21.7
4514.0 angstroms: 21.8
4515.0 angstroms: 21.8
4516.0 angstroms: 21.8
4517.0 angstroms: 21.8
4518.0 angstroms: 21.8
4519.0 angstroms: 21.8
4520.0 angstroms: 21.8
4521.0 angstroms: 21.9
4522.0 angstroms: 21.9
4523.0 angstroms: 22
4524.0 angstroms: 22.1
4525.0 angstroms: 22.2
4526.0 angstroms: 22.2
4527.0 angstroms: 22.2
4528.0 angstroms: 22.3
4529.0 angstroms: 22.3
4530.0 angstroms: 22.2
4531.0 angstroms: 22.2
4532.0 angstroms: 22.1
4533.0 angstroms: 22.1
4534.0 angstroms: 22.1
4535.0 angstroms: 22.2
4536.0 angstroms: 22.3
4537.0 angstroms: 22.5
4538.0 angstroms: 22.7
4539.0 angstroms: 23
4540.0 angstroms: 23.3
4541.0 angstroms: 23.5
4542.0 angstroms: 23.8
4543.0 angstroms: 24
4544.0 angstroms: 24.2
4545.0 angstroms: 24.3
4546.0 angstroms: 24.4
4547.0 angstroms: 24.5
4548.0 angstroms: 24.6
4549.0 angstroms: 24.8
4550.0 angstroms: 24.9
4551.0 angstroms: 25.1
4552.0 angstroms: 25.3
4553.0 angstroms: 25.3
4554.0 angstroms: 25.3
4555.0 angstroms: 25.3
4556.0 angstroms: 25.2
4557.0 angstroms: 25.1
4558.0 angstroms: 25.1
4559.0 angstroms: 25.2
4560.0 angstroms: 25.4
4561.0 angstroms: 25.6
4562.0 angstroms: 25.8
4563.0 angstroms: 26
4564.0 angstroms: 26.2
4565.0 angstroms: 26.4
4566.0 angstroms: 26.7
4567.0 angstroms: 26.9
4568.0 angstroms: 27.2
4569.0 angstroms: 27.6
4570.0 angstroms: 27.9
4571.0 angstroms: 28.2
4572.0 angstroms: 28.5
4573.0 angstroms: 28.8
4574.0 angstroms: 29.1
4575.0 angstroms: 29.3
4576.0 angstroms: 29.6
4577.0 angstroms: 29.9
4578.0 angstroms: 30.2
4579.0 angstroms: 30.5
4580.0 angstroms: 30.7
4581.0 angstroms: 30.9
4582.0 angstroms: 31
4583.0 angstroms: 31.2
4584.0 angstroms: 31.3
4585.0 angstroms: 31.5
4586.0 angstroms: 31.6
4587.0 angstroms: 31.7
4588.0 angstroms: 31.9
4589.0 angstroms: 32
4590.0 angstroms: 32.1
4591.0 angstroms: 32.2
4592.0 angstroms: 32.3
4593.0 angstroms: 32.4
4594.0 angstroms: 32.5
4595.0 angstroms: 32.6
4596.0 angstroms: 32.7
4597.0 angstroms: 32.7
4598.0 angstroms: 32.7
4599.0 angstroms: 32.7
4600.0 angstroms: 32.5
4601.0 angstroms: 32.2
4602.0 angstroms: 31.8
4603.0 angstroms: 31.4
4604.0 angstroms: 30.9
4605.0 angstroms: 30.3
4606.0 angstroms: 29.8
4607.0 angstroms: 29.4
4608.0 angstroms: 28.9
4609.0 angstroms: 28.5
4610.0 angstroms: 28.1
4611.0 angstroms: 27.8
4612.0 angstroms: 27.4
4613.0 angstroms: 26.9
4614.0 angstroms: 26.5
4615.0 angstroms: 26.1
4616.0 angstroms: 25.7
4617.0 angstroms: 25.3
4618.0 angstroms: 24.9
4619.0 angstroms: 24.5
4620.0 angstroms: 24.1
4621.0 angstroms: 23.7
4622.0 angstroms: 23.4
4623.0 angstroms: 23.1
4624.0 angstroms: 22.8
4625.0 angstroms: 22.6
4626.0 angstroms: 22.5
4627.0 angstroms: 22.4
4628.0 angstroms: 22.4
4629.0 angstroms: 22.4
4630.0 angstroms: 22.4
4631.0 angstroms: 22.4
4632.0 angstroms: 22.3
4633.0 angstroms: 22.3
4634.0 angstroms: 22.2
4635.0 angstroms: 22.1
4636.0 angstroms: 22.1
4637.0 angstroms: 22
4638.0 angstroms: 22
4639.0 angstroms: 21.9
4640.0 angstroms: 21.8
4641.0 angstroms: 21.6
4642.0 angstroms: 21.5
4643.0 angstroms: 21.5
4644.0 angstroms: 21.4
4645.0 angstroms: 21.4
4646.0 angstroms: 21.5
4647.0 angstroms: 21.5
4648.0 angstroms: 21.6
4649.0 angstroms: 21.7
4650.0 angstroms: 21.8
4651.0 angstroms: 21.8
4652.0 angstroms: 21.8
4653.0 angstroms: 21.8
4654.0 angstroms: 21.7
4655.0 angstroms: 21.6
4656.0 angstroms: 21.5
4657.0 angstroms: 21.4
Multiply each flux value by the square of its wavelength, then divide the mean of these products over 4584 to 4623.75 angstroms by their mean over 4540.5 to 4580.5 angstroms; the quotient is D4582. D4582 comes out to 1.1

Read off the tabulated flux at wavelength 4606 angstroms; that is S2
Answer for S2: 29.8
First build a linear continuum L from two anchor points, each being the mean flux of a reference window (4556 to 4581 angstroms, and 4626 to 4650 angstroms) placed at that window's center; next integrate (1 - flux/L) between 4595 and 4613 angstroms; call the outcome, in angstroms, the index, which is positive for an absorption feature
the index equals -4.2 angstroms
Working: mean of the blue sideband 27.6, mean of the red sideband 21.9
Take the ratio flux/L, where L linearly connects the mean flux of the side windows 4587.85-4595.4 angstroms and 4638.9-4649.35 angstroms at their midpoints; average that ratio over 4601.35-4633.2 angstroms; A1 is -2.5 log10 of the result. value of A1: 0.06 mag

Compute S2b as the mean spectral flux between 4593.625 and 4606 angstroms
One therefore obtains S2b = 32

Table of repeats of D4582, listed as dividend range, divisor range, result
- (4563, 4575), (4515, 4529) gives 1.28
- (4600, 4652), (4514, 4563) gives 1.09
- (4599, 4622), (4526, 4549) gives 1.25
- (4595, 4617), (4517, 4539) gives 1.39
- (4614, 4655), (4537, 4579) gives 0.90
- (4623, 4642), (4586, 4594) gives 0.71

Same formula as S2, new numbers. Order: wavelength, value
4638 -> 22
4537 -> 22.5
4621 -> 23.7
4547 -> 24.5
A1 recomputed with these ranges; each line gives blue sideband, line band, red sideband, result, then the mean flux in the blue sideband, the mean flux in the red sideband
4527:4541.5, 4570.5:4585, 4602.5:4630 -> -0.228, 22.5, 25.9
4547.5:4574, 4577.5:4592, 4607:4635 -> -0.225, 26.1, 24.5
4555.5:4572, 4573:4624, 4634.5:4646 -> -0.212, 26.3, 21.7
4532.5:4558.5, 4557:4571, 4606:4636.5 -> -0.093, 24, 24.6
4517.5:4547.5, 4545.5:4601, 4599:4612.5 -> -0.073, 22.7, 30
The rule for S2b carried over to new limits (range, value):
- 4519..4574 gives 24.4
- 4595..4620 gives 29.1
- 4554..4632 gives 28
